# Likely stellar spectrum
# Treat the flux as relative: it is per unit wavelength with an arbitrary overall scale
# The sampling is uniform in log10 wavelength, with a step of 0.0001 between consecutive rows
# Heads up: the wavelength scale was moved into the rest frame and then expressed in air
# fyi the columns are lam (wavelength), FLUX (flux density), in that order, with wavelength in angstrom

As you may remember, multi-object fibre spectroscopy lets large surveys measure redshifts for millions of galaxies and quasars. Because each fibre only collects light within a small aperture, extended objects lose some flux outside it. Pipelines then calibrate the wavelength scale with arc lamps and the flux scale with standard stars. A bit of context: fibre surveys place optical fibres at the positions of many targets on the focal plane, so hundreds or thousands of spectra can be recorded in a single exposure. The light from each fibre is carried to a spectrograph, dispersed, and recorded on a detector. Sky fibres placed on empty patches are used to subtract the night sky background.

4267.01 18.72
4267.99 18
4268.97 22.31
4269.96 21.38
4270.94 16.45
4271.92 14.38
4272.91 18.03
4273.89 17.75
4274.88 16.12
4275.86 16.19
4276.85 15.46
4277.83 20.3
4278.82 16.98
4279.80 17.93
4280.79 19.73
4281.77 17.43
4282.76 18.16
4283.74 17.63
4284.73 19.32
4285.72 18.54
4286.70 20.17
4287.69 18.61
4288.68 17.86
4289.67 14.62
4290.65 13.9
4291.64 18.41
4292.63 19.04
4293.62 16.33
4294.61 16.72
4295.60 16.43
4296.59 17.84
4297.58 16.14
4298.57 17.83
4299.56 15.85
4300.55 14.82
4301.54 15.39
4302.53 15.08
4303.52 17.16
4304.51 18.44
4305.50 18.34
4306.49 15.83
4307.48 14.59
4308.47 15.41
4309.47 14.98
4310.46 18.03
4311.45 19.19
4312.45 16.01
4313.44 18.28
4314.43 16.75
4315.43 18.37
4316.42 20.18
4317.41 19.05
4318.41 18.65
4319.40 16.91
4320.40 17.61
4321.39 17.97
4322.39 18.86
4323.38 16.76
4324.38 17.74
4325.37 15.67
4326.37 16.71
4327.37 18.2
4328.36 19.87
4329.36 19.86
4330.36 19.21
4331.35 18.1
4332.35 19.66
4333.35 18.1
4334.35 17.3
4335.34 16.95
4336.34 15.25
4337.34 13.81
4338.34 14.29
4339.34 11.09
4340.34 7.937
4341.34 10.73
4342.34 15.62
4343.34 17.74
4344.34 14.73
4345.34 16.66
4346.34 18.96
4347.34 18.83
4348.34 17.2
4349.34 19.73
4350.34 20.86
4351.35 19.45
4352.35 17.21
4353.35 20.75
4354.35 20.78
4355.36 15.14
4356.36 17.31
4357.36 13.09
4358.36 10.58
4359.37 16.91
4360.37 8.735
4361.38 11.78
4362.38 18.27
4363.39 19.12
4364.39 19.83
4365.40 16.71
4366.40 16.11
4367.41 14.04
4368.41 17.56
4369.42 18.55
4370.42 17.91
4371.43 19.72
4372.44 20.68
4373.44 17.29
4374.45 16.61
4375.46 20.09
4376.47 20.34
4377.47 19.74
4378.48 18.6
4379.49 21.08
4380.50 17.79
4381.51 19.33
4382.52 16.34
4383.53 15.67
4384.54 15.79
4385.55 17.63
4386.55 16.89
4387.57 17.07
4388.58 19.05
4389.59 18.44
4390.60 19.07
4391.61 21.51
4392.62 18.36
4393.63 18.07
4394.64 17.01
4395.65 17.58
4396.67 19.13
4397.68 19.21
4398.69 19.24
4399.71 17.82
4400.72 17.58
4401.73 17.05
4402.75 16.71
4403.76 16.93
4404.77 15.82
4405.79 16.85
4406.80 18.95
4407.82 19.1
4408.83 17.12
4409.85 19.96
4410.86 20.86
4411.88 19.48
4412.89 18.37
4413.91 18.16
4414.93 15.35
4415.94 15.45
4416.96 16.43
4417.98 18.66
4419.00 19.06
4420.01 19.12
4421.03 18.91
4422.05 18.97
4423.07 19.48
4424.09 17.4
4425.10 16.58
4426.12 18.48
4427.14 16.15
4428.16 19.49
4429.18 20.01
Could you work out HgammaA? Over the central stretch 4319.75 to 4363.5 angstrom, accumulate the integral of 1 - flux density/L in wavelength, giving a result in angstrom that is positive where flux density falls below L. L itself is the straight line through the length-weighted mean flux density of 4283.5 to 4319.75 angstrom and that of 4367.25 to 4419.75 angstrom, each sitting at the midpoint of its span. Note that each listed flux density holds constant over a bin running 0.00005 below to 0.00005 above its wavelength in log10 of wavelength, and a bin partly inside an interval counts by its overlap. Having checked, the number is 2.5 angstrom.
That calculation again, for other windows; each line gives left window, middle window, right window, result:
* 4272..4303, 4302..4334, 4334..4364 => -2.17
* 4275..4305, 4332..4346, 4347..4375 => 1.80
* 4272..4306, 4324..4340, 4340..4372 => -0.06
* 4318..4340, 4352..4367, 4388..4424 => 1.23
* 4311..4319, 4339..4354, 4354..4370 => 0.02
